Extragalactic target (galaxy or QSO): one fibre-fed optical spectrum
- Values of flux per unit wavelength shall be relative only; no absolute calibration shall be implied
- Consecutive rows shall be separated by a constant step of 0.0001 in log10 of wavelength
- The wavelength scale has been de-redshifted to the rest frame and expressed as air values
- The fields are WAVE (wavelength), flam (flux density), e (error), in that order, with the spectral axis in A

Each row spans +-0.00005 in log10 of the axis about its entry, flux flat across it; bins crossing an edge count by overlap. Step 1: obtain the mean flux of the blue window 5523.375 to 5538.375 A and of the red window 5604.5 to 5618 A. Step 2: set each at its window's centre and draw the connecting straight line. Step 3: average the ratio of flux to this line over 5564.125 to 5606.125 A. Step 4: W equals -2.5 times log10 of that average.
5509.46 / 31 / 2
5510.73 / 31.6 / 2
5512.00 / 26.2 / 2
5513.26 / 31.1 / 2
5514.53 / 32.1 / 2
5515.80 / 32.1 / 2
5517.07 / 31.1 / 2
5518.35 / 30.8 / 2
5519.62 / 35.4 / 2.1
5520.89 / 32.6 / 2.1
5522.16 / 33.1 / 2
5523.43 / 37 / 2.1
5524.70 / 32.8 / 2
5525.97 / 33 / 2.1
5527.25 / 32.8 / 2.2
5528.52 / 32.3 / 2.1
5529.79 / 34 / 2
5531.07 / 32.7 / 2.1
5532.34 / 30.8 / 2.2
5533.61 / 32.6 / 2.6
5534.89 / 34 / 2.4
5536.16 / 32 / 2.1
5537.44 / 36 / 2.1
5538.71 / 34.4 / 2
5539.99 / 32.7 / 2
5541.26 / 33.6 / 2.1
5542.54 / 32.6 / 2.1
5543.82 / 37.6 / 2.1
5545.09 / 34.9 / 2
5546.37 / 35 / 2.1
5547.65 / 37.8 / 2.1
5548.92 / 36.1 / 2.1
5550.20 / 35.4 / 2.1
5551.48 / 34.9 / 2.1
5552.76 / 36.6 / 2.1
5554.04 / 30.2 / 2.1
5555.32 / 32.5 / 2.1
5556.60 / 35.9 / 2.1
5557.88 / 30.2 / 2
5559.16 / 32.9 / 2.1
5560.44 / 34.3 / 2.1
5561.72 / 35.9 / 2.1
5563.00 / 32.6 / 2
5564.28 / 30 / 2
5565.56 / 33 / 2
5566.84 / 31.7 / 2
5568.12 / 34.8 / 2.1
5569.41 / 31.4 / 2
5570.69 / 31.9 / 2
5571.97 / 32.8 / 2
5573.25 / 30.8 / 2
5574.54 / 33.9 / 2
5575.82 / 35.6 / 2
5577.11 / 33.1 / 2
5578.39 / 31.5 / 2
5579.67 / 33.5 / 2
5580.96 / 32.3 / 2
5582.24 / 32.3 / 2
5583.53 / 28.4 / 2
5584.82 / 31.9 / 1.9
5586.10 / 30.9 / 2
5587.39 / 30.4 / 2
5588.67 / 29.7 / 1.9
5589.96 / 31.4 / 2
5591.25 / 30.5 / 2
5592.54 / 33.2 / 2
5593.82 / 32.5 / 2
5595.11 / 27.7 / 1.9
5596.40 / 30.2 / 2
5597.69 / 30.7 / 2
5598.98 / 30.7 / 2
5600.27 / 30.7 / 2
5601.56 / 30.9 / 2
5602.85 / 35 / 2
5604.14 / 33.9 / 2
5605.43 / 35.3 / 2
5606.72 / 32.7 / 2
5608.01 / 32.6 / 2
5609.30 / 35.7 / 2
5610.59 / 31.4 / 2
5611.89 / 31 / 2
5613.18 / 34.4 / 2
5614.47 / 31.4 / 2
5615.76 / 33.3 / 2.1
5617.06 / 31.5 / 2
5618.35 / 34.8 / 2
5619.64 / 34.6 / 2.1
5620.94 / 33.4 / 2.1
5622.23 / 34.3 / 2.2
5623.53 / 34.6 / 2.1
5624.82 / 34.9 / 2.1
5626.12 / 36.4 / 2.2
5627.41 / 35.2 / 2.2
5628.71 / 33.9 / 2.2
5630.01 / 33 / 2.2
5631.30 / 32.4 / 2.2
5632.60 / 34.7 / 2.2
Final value 0.04 mag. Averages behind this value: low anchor 33.2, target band 31.9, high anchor 33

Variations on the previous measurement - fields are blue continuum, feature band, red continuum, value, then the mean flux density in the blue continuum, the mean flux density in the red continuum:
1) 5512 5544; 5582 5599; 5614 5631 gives 0.10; 33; 33.9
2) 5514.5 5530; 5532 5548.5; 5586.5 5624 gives -0.04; 33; 32.3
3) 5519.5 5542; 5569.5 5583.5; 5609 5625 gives 0.03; 33.4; 33.4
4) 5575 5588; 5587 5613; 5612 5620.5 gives 0.03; 32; 33.2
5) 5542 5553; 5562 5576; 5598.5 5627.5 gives 0.07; 35.6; 33.4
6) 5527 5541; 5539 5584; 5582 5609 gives -0.03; 33.2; 31.5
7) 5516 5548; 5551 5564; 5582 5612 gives -0.02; 33.6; 31.6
